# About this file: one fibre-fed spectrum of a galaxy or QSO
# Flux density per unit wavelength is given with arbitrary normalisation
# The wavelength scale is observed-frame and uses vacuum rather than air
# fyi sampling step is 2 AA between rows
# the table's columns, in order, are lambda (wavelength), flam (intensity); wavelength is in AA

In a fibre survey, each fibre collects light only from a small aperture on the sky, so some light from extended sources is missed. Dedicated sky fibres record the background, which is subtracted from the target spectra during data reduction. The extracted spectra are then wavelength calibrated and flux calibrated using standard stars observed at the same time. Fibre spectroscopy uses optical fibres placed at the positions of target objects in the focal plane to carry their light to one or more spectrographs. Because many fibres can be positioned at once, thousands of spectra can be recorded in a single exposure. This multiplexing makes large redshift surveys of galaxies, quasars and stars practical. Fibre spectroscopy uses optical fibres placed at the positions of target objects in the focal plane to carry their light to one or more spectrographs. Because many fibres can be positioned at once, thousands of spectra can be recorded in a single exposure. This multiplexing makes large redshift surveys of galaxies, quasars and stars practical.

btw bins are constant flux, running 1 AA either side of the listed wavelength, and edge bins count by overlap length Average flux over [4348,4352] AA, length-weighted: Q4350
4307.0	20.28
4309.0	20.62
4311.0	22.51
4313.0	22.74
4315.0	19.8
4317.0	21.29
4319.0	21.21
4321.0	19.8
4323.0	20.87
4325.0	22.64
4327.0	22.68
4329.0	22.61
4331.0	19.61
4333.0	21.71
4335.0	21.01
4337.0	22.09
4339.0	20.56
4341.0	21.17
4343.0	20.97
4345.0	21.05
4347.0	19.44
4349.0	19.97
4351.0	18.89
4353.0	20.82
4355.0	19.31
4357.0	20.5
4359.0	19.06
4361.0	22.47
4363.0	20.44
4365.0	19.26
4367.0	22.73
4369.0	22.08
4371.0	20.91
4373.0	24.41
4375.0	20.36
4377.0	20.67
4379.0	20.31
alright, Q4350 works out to 19.4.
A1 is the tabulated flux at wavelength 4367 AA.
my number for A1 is 22.73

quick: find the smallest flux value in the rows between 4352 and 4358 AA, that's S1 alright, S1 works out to 19.31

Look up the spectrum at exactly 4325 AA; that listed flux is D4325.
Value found 22.64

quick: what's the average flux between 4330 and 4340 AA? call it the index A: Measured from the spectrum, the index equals 21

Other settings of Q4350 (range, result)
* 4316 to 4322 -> 20.8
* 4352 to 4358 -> 20.2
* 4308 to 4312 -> 21.6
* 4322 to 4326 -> 21.8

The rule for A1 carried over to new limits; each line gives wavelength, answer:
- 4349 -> 19.97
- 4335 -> 21.01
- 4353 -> 20.82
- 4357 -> 20.5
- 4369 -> 22.08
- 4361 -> 22.47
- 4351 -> 18.89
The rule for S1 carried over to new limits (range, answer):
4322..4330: 20.87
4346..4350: 19.44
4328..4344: 19.61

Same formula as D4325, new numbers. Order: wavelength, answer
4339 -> 20.56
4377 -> 20.67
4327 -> 22.68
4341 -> 21.17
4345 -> 21.05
